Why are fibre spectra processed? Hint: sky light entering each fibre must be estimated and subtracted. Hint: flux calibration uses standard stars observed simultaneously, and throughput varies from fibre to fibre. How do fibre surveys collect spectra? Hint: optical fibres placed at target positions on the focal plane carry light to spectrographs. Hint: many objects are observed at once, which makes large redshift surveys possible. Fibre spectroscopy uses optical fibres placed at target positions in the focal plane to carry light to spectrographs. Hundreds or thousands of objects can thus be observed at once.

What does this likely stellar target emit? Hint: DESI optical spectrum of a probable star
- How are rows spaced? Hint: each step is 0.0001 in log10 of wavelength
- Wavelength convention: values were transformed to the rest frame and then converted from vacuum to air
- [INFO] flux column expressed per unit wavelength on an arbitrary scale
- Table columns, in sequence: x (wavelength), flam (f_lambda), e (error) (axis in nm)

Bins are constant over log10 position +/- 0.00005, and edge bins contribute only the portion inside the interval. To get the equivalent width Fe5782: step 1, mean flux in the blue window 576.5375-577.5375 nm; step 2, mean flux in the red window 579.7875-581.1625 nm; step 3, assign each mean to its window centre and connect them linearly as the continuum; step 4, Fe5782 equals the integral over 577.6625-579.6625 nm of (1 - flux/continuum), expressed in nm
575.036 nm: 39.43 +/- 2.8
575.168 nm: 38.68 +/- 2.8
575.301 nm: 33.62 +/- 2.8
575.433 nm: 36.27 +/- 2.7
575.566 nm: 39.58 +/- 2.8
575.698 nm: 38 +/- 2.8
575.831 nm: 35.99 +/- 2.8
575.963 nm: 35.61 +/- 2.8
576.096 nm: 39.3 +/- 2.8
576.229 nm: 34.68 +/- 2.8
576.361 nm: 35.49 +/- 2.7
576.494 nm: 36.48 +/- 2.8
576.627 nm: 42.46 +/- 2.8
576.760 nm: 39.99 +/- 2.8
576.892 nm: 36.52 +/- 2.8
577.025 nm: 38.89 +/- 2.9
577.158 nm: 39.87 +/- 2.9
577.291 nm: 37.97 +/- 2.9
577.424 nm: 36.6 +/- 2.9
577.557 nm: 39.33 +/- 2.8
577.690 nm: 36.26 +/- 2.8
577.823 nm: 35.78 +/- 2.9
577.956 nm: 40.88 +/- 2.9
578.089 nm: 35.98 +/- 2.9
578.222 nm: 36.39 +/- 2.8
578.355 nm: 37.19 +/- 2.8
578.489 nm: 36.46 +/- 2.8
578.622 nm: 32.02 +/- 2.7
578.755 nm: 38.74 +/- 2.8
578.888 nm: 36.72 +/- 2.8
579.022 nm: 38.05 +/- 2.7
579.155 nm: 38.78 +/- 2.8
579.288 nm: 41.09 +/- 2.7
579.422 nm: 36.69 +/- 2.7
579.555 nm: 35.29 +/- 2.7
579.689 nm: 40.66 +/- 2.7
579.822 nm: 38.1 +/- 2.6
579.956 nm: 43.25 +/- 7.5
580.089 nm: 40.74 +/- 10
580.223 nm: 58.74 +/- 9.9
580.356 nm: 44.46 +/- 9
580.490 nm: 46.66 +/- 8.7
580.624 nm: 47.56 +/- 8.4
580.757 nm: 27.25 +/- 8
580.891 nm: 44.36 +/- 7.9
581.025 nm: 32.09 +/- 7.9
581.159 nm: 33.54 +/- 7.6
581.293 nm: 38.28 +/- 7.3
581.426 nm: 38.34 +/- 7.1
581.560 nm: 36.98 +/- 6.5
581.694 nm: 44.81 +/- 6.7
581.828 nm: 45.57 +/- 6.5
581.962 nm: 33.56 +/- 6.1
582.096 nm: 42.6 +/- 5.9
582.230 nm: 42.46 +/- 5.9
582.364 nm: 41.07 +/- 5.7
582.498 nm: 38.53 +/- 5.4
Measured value 0.16 nm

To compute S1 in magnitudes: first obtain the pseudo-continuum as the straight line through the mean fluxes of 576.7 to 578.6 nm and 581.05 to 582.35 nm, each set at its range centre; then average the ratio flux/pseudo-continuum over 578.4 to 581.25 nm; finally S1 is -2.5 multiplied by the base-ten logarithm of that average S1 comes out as -0.027 mag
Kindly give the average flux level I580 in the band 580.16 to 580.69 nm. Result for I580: 49.3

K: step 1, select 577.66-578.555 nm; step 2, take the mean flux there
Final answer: 37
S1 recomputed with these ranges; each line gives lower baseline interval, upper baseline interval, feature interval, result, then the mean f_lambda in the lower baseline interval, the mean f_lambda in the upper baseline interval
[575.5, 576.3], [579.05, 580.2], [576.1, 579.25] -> 0.03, 37.2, 40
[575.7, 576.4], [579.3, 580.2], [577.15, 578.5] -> 0.02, 36.4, 40.2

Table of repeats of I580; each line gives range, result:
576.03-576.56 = 36.5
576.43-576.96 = 38.9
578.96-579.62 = 38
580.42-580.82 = 40.6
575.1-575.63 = 37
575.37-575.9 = 37.5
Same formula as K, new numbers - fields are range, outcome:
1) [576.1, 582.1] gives 38.9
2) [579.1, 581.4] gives 40.4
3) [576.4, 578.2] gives 38.1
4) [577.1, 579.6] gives 37.4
